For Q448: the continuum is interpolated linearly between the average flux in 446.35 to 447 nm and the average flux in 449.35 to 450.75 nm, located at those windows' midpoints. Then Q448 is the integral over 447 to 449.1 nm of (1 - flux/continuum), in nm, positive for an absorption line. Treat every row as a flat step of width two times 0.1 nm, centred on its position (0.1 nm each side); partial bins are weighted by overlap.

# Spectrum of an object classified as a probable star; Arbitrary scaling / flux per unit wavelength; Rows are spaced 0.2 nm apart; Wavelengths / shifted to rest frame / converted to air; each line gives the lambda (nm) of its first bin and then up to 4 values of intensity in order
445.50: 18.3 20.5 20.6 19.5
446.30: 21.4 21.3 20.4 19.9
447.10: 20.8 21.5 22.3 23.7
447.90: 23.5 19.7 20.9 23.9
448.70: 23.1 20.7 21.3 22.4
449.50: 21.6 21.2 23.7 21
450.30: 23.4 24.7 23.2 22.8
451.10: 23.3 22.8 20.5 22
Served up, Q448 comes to -0.05 nm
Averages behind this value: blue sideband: 20.6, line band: 22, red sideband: 22.7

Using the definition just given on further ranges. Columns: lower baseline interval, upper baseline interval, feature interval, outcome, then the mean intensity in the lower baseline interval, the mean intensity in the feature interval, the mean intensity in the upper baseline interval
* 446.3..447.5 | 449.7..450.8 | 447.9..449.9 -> 0.03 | 21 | 21.8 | 23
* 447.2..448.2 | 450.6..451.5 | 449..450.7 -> 0.01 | 22.1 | 22.5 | 22.7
